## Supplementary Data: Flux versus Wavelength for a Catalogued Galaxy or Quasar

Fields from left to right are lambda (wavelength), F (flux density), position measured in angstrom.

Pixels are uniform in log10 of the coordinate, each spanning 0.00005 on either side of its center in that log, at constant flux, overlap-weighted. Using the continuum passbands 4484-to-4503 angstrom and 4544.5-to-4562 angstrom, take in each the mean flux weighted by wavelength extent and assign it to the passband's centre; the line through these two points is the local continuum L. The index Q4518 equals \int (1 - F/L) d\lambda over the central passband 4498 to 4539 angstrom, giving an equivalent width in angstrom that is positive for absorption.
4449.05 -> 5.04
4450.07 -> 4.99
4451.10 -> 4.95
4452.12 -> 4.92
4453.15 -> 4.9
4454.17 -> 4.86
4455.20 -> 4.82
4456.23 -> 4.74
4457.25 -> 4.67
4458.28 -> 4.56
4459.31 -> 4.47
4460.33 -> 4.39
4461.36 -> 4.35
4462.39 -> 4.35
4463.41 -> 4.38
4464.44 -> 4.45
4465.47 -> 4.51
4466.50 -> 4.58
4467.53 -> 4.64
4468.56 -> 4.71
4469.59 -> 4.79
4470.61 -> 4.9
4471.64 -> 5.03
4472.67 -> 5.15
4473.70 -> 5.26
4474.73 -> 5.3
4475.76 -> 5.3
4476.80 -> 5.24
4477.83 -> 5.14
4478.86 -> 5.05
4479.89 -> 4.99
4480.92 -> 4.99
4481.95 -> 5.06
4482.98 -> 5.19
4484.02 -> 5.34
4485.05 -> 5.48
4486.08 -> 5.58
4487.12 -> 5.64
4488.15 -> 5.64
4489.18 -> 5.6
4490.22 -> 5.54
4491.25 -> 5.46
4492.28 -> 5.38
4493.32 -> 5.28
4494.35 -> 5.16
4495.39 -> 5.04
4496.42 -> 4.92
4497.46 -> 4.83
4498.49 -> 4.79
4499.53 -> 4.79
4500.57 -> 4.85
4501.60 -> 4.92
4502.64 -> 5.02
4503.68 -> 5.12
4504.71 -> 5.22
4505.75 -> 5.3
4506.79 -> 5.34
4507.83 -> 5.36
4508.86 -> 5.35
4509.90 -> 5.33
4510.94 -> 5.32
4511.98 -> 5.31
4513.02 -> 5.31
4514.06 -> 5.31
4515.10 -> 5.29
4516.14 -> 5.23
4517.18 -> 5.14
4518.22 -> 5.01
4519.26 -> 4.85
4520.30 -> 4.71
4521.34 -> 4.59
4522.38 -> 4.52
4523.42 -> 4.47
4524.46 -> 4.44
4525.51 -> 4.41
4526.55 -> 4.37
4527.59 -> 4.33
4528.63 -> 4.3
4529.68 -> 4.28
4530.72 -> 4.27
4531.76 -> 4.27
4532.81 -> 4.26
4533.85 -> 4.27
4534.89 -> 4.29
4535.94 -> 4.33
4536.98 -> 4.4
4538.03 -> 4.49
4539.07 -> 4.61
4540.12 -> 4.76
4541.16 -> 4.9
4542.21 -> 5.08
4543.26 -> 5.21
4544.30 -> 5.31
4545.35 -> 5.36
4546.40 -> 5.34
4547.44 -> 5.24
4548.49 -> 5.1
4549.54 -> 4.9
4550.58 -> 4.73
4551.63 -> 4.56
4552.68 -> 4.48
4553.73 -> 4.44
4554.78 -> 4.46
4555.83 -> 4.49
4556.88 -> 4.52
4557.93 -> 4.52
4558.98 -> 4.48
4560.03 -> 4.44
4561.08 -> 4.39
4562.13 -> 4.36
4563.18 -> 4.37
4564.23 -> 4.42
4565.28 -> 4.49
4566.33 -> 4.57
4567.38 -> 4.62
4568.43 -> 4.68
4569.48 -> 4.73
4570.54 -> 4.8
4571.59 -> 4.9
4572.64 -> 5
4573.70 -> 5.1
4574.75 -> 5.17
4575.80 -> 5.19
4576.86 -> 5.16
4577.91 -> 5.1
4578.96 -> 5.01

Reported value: 1.8 angstrom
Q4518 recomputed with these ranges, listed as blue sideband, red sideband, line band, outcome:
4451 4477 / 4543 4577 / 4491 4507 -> -1.0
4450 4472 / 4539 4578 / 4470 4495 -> -3.1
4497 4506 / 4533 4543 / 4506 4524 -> -1.0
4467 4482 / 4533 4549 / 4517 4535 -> 1.5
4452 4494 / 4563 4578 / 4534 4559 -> 0.6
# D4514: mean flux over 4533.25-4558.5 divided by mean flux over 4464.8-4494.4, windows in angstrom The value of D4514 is 0.92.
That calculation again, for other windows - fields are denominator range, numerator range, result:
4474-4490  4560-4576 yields 0.89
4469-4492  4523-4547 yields 0.87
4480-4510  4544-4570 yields 0.90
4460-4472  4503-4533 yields 1.06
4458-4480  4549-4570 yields 0.95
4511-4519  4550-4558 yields 0.87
